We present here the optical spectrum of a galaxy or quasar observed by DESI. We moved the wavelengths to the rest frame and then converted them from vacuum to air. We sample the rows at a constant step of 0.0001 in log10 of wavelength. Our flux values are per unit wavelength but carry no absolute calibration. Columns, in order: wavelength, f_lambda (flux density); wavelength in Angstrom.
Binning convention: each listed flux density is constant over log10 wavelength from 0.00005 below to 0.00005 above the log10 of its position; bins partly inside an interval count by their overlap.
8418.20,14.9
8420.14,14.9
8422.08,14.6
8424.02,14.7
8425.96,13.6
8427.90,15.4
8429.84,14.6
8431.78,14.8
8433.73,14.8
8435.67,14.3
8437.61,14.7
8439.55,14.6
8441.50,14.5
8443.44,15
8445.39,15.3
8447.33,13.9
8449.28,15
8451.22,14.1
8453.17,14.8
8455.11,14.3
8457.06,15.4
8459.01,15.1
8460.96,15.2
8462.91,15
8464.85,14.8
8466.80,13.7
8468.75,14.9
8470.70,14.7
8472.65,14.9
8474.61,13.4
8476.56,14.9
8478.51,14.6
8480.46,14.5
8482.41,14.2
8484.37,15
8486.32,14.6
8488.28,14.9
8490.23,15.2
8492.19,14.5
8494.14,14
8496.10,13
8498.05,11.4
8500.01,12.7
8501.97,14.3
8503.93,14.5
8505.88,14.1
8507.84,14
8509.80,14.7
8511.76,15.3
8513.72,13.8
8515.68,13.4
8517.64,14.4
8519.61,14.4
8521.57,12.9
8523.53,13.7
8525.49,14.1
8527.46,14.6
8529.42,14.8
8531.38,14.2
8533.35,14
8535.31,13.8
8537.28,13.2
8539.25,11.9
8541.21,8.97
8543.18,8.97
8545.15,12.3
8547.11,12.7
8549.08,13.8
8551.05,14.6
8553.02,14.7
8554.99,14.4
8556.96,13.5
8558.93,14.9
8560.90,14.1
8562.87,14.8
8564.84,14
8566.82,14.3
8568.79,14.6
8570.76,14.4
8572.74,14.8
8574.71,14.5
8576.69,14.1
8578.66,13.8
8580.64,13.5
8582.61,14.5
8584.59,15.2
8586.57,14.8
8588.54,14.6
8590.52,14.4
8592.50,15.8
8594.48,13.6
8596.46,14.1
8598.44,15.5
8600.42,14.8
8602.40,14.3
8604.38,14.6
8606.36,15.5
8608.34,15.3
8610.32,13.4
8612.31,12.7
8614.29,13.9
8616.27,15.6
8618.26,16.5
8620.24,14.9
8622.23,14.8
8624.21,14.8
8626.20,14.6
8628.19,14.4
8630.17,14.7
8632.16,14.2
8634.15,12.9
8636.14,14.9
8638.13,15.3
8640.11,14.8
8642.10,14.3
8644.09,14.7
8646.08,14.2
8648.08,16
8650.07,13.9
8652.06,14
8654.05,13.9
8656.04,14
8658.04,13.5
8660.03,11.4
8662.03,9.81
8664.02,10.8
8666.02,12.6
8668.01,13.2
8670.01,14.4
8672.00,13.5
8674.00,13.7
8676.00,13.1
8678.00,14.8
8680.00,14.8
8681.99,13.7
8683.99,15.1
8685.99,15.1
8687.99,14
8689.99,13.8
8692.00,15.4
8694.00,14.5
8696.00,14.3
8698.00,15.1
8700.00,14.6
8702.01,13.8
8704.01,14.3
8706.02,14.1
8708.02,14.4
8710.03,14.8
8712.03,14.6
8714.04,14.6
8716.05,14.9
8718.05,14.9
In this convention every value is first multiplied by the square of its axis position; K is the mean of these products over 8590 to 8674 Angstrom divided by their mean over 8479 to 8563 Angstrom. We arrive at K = 1.1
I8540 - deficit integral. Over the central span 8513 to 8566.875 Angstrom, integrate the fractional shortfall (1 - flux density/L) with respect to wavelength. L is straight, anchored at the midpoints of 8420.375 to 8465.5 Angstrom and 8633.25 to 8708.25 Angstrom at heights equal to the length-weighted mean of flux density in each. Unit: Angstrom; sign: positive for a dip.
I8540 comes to 3.2 Angstrom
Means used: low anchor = 14.7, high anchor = 14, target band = 13.5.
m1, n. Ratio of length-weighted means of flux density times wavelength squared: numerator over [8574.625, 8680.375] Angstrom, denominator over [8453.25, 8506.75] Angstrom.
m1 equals 1.02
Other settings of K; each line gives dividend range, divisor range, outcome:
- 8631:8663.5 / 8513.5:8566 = 1.05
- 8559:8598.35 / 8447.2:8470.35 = 1.01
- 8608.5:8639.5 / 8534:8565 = 1.12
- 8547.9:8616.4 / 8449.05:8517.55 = 1.03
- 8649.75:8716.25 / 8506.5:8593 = 1.03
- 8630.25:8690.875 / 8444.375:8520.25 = 1.00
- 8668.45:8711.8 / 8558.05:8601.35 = 1.01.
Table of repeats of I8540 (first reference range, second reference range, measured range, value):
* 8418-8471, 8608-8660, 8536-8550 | 2.7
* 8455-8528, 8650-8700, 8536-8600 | 0.8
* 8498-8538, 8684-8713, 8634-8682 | 2.3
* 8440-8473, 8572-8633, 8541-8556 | 1.9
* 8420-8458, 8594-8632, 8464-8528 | 2.1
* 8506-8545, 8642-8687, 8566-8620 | -4.1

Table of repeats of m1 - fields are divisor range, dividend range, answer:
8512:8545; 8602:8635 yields 1.12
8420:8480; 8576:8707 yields 1.02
